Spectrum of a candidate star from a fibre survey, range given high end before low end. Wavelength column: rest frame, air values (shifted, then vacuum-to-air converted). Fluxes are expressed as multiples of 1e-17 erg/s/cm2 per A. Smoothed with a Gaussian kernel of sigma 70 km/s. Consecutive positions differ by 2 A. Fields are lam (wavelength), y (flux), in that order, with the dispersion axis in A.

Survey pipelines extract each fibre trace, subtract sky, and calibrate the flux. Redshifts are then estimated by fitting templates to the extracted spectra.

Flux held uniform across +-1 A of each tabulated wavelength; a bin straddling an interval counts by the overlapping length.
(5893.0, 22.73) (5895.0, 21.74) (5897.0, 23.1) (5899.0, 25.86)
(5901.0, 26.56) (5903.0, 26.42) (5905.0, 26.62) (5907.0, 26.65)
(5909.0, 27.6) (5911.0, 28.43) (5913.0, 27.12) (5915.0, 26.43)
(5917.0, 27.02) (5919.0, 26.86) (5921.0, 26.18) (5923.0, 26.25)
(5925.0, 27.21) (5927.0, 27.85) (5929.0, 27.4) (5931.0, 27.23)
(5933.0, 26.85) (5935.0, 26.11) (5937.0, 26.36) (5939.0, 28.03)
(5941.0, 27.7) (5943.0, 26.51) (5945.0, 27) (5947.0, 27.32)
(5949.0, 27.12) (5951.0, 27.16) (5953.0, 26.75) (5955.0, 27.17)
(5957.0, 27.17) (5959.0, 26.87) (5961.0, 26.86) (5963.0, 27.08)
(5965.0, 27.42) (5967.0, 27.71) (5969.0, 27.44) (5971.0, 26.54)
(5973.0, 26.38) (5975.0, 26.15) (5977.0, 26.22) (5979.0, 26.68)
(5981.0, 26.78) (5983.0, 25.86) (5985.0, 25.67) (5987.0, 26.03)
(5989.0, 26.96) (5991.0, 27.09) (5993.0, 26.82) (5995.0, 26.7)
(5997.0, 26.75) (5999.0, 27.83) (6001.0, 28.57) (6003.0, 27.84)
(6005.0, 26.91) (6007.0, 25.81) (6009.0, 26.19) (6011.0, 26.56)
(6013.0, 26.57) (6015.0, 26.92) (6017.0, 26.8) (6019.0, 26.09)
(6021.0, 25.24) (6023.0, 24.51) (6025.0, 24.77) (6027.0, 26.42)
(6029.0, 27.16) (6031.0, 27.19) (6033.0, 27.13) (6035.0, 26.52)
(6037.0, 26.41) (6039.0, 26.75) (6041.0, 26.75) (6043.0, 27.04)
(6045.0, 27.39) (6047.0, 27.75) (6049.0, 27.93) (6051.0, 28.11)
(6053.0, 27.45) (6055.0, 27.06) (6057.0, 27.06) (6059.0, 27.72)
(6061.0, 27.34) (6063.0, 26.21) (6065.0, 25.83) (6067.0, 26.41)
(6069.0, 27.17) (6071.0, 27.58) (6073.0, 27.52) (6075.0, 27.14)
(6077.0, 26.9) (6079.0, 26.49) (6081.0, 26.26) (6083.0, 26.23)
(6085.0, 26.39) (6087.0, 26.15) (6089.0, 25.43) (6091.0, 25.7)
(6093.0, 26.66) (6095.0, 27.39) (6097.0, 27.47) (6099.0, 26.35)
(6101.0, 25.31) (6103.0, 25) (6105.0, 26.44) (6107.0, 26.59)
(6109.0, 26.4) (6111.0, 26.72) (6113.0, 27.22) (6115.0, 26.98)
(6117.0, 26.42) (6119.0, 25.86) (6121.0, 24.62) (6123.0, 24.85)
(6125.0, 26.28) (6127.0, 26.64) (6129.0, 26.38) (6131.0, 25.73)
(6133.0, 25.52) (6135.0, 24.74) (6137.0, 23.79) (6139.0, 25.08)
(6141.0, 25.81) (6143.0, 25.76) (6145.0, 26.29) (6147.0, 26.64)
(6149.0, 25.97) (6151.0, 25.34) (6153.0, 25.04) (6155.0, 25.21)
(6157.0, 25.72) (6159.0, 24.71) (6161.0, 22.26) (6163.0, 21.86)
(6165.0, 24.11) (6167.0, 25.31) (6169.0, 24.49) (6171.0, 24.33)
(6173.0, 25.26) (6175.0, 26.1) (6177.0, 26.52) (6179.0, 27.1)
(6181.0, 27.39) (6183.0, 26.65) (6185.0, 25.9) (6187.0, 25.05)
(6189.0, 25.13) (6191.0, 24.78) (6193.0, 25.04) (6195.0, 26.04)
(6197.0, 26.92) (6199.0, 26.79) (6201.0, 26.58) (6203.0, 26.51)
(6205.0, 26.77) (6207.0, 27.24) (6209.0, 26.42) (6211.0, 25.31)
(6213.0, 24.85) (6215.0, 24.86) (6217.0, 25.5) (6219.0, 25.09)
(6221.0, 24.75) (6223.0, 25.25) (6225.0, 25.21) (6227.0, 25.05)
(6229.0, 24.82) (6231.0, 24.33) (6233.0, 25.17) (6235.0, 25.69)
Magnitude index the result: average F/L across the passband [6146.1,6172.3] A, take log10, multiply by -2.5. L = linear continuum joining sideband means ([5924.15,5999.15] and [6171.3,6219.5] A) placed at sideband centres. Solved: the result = 0.061 mag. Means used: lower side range 26.9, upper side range 26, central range 24.7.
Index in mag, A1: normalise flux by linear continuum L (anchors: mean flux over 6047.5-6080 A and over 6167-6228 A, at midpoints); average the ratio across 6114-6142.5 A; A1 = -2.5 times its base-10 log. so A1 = 0.04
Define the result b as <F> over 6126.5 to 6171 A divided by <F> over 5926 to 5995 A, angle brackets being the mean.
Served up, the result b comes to 0.9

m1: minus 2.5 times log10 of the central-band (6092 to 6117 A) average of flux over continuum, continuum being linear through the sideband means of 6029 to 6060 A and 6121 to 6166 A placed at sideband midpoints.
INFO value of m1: -0.02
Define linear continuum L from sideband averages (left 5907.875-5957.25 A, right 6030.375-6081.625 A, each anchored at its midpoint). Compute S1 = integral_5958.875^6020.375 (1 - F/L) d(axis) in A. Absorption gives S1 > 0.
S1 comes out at 0.7 A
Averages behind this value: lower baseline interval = 27.1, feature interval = 26.8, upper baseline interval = 27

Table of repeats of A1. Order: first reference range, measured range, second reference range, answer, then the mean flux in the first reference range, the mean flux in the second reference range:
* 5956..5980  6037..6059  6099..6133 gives -0.03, 26.9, 26.1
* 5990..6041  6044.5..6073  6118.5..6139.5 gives -0.04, 26.6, 25.4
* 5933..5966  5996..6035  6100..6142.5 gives 0.00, 27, 25.8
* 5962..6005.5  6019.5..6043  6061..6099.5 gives 0.02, 26.9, 26.6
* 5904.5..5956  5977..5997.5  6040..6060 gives 0.03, 27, 27.4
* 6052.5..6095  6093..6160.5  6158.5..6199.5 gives 0.01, 26.7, 25.3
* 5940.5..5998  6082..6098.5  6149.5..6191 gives -0.02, 26.8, 25.2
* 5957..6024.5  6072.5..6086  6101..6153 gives -0.02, 26.7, 25.9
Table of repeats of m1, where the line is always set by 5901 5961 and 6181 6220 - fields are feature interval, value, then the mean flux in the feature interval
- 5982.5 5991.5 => 0.02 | 26.3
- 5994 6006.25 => -0.03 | 27.4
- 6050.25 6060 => -0.04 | 27.5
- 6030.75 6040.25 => -0.01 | 26.8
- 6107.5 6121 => -0.01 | 26.5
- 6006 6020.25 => 0.01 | 26.4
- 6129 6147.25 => 0.03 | 25.5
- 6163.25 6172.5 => 0.07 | 24.4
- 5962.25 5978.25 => 0.00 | 26.9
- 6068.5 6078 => -0.03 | 27.3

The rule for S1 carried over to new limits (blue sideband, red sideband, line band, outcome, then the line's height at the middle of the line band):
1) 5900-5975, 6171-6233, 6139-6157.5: 0.2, 26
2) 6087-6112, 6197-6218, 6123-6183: 1.9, 26.2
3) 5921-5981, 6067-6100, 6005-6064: 0.1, 26.8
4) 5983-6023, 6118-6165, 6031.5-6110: -2.5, 25.9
